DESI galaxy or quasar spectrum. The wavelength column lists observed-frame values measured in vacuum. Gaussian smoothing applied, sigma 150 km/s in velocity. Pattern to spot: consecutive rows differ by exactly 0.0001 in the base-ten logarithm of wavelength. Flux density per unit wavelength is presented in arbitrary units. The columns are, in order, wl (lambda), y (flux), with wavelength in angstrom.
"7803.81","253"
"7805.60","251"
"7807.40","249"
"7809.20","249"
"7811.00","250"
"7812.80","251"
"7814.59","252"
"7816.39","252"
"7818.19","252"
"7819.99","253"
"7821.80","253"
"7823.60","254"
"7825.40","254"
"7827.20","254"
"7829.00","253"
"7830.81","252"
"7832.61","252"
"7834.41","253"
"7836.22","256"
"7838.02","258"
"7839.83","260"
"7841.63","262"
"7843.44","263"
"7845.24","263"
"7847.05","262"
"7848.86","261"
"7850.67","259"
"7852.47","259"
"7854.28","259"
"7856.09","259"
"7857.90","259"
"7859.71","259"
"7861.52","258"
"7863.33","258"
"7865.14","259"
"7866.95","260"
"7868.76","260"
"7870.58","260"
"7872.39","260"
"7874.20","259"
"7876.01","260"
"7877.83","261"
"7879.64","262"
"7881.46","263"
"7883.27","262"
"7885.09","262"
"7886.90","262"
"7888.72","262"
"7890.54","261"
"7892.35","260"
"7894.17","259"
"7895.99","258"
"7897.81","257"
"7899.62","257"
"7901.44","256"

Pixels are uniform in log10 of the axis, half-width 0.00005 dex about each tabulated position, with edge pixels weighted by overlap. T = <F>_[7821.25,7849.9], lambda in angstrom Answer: 257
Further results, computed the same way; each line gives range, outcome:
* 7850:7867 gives 259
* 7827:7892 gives 259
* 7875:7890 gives 262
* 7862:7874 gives 259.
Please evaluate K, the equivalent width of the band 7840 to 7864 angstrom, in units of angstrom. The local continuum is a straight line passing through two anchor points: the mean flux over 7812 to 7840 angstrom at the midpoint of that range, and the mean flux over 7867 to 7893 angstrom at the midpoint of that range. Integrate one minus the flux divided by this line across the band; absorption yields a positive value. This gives -0.3 angstrom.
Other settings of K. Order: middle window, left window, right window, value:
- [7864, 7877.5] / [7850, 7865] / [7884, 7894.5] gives 0.00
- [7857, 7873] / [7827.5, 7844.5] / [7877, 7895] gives 0.01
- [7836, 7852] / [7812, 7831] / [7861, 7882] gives -0.29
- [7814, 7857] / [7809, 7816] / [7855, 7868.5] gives -0.30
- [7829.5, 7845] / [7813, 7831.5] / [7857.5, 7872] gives -0.13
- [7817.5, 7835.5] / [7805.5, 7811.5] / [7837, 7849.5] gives 0.17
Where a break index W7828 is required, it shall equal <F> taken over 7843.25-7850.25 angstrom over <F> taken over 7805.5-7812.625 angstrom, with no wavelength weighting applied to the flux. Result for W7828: 1.05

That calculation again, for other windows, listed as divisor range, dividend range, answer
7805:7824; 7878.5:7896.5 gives 1.04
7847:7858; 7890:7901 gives 1.00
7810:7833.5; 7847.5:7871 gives 1.03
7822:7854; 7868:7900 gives 1.01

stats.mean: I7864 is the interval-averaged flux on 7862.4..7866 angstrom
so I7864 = 259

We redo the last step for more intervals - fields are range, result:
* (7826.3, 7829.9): 254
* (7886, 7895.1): 261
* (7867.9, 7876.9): 260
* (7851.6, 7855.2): 259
